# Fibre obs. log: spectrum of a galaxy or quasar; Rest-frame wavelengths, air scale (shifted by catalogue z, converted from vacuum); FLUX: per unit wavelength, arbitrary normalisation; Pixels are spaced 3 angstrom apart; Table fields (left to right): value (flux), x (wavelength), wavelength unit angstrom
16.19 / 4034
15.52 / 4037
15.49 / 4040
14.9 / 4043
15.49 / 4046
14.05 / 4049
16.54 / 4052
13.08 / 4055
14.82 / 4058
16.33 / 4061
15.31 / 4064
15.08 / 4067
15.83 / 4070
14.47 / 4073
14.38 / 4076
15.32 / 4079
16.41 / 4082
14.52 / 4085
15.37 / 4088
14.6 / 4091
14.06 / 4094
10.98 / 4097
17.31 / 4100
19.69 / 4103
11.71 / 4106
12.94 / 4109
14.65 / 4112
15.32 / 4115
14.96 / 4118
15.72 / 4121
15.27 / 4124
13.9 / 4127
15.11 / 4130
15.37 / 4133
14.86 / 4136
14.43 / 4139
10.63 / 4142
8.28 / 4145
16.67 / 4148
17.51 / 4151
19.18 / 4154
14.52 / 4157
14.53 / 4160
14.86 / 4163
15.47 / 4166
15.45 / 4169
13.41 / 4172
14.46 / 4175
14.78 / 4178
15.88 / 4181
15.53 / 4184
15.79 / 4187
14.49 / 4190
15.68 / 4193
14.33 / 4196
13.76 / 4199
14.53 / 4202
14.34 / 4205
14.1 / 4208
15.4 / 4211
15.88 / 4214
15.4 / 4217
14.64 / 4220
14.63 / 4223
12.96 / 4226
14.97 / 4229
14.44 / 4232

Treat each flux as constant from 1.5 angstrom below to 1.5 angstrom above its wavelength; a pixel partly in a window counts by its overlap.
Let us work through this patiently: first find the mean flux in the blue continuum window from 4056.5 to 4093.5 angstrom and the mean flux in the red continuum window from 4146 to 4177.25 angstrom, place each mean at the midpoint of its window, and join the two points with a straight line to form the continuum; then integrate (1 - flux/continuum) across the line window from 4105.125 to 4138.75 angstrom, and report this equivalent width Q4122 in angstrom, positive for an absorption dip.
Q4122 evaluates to 1.66 angstrom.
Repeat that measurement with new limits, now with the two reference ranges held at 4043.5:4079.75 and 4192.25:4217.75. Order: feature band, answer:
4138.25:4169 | 0.5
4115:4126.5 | -0.2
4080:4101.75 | 0.3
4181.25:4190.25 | -0.4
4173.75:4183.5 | -0.2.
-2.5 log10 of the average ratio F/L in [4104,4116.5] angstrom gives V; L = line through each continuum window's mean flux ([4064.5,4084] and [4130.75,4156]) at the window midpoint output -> 0.077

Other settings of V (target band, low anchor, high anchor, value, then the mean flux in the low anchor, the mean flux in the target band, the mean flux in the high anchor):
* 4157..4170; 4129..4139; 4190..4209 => -0.017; 15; 15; 14.5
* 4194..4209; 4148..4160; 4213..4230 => 0.076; 16.7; 14.3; 14.7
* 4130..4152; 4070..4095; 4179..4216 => 0.076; 15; 14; 15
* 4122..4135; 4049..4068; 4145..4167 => 0.036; 15.1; 14.9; 15.6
